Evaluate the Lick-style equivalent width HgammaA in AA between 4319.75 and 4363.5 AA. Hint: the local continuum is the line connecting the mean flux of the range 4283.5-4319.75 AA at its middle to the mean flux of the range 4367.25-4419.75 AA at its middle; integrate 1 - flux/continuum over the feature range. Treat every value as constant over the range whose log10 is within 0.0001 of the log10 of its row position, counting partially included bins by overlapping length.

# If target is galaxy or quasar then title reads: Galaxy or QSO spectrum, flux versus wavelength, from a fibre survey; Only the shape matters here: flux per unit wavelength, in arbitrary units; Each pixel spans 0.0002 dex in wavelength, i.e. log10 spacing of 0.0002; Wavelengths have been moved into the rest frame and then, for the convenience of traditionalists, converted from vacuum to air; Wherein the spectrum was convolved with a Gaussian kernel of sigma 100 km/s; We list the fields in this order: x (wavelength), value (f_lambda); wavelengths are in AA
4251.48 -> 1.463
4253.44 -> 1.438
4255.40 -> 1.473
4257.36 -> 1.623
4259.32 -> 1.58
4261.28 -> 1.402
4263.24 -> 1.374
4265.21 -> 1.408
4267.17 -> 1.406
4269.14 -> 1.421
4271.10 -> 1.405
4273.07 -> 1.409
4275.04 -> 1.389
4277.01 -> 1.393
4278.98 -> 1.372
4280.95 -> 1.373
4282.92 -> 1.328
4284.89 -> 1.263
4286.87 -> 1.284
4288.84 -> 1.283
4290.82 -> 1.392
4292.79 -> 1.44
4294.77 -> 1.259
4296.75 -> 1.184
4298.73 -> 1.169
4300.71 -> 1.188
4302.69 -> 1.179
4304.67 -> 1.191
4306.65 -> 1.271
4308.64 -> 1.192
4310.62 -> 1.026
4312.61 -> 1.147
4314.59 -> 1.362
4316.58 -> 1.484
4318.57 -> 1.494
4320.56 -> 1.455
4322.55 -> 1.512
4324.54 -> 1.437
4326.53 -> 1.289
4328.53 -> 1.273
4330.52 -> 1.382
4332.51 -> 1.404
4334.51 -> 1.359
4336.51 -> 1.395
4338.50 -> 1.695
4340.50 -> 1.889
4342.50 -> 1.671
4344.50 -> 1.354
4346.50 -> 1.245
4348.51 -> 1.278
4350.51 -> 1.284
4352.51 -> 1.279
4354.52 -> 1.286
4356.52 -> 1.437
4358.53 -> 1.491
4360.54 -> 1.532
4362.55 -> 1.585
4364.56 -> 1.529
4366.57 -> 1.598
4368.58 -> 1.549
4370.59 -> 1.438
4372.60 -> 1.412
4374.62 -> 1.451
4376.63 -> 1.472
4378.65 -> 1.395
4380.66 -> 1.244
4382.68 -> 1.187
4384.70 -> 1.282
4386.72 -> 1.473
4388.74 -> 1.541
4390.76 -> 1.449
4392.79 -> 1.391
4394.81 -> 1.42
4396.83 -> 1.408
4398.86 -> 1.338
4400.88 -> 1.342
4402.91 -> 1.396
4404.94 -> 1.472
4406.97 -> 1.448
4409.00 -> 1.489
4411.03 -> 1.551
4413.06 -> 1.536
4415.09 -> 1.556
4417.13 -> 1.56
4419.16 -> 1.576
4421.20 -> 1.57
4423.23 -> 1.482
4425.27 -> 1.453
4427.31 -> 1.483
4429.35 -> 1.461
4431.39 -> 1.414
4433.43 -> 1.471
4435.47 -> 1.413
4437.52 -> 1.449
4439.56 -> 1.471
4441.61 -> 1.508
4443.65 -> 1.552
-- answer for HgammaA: -2.97 AA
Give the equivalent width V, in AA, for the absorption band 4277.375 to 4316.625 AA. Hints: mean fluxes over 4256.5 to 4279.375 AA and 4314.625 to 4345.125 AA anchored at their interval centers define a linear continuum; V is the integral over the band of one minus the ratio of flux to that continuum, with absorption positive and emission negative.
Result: 5.0 AA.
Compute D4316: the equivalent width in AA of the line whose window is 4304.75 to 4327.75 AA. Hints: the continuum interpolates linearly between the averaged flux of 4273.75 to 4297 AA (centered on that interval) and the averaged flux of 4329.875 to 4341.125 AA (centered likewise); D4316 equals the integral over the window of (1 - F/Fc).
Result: 1.9 AA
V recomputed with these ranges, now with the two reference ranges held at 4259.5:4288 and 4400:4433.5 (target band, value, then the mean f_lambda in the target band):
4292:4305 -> 1.6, 1.23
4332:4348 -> -0.8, 1.5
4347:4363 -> 0.6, 1.38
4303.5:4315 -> 1.8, 1.19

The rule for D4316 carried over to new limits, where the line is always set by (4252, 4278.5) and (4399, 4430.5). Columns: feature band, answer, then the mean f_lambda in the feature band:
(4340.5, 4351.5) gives 0.4 AA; 1.41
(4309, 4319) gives 1.2 AA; 1.29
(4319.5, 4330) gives 0.5 AA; 1.39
